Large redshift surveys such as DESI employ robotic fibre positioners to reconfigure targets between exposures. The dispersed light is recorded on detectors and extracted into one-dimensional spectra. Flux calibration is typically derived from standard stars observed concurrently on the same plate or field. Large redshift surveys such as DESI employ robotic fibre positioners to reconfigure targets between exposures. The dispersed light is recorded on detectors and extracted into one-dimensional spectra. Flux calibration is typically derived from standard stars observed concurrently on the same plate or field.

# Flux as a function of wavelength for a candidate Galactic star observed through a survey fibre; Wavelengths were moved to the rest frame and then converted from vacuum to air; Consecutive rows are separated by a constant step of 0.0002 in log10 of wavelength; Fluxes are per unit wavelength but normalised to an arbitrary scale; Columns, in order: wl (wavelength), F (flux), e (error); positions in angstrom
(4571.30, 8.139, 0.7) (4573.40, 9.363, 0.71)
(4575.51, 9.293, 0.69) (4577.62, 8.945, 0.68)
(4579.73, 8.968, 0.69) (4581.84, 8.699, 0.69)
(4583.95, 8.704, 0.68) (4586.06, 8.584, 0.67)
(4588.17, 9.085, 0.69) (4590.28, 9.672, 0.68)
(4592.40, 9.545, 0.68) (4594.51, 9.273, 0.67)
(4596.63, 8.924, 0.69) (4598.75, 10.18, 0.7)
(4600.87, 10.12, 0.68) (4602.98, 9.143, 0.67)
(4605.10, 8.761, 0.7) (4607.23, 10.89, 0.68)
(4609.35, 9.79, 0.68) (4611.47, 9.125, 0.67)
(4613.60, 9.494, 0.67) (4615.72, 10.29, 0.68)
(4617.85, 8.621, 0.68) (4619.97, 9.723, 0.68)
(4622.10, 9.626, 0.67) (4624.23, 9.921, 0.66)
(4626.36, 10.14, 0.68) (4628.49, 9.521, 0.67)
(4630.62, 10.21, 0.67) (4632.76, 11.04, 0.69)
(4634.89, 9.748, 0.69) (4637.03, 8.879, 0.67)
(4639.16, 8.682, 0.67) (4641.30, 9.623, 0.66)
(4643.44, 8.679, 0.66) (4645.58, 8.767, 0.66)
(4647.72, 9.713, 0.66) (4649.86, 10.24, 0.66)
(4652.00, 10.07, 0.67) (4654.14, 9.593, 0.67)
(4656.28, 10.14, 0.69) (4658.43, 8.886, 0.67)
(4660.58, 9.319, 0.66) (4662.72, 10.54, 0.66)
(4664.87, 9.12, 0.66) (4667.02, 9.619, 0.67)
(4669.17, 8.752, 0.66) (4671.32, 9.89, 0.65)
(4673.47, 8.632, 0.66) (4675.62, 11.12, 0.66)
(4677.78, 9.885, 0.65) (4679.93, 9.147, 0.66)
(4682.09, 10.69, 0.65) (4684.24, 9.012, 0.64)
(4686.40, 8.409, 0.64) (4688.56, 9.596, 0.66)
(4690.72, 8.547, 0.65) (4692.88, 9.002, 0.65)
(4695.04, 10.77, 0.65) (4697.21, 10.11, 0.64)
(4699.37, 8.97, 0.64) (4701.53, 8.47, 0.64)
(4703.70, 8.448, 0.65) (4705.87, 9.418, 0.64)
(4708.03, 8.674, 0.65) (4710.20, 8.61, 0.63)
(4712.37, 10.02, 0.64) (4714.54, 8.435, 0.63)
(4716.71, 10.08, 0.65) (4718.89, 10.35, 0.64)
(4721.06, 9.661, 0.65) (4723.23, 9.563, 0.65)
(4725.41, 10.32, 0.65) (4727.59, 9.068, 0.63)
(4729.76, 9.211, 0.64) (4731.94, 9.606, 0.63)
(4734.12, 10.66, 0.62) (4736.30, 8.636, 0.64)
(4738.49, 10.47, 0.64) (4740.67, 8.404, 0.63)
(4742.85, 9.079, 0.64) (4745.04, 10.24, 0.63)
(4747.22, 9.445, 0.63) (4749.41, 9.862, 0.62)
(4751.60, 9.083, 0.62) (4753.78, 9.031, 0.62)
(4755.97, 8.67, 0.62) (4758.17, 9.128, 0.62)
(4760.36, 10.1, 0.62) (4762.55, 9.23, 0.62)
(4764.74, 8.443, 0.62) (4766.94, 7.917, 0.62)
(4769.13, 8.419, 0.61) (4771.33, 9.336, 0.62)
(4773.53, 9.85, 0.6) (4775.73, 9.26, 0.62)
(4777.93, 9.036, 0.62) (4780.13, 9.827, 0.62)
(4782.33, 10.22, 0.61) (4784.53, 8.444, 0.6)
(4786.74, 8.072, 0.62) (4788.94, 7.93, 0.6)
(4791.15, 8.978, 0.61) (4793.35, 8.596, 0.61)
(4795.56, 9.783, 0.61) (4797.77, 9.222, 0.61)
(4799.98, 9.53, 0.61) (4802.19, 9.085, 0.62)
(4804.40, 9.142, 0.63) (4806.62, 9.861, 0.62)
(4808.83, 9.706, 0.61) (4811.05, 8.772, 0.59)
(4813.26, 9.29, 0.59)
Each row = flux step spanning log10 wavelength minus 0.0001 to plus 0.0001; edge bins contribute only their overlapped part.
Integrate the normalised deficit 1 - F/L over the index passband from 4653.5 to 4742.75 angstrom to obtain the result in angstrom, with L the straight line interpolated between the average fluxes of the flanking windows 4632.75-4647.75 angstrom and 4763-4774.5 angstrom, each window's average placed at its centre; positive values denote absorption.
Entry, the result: -4.0 angstrom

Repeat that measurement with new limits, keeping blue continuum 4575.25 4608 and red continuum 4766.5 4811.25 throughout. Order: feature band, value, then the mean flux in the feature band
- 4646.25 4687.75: -1.8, 9.61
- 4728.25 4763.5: -1.0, 9.43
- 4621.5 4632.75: -0.9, 10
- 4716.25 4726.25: -0.9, 9.98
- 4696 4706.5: 0.1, 9.08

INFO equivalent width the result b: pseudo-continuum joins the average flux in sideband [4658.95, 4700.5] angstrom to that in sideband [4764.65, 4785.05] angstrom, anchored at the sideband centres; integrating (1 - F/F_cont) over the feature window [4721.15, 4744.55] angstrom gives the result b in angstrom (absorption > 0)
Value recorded -0.6 angstrom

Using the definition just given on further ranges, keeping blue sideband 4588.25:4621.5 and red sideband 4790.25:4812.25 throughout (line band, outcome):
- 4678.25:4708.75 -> 0.6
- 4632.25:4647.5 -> 0.3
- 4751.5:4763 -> 0.1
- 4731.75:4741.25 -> -0.2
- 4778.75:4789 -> 0.3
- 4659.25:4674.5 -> 0.1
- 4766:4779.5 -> 0.4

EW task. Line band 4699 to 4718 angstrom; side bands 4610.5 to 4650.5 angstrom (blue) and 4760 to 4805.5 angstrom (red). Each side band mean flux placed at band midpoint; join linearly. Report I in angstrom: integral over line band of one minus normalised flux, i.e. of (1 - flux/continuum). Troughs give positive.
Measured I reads 0.6 angstrom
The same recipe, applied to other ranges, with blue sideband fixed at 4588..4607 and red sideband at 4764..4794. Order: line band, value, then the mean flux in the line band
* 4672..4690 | -0.7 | 9.55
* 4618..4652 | -0.9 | 9.62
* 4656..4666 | -0.3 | 9.55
